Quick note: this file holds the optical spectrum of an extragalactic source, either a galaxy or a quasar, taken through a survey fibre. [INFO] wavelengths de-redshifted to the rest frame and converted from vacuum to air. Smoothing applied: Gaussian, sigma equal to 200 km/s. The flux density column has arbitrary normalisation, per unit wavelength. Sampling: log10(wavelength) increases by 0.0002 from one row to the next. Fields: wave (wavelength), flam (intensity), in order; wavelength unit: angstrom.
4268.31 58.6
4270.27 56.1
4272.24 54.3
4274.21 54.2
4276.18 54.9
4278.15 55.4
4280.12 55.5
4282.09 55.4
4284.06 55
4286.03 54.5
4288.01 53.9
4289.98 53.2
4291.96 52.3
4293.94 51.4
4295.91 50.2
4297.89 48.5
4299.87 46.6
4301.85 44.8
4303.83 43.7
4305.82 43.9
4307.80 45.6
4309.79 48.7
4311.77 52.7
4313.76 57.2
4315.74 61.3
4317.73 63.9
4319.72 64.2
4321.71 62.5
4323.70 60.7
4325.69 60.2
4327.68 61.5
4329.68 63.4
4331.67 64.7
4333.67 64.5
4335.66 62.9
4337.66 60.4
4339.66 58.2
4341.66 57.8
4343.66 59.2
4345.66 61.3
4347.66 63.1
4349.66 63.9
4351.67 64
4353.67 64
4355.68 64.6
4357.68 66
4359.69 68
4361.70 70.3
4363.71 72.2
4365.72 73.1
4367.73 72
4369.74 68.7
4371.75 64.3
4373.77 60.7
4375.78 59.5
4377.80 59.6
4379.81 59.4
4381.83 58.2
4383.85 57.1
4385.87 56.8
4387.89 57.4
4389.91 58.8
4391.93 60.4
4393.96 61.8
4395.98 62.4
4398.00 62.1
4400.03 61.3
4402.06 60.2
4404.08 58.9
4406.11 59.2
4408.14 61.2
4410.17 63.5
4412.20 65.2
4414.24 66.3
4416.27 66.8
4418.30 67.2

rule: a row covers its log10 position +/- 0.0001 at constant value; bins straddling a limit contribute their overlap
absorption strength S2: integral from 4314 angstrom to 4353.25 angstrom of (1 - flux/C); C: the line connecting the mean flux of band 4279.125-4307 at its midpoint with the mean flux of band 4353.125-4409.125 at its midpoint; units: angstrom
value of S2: -4.0 angstrom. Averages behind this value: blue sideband 50.6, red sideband 62.8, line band 61.9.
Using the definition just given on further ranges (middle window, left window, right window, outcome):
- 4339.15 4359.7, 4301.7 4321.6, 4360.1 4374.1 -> 0.5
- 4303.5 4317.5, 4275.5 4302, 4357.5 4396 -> 0.9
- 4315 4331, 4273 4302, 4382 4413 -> -2.1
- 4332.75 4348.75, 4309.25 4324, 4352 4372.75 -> 0.7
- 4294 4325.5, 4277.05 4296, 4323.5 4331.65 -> 2.9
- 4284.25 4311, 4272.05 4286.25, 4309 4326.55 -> 3.6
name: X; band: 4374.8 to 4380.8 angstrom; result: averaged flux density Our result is 59.5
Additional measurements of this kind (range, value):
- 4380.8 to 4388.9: 57.4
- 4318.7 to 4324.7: 62.5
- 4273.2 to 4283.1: 55.1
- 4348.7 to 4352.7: 63.9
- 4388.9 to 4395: 60.3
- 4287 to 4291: 53.5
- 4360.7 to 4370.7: 71.3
